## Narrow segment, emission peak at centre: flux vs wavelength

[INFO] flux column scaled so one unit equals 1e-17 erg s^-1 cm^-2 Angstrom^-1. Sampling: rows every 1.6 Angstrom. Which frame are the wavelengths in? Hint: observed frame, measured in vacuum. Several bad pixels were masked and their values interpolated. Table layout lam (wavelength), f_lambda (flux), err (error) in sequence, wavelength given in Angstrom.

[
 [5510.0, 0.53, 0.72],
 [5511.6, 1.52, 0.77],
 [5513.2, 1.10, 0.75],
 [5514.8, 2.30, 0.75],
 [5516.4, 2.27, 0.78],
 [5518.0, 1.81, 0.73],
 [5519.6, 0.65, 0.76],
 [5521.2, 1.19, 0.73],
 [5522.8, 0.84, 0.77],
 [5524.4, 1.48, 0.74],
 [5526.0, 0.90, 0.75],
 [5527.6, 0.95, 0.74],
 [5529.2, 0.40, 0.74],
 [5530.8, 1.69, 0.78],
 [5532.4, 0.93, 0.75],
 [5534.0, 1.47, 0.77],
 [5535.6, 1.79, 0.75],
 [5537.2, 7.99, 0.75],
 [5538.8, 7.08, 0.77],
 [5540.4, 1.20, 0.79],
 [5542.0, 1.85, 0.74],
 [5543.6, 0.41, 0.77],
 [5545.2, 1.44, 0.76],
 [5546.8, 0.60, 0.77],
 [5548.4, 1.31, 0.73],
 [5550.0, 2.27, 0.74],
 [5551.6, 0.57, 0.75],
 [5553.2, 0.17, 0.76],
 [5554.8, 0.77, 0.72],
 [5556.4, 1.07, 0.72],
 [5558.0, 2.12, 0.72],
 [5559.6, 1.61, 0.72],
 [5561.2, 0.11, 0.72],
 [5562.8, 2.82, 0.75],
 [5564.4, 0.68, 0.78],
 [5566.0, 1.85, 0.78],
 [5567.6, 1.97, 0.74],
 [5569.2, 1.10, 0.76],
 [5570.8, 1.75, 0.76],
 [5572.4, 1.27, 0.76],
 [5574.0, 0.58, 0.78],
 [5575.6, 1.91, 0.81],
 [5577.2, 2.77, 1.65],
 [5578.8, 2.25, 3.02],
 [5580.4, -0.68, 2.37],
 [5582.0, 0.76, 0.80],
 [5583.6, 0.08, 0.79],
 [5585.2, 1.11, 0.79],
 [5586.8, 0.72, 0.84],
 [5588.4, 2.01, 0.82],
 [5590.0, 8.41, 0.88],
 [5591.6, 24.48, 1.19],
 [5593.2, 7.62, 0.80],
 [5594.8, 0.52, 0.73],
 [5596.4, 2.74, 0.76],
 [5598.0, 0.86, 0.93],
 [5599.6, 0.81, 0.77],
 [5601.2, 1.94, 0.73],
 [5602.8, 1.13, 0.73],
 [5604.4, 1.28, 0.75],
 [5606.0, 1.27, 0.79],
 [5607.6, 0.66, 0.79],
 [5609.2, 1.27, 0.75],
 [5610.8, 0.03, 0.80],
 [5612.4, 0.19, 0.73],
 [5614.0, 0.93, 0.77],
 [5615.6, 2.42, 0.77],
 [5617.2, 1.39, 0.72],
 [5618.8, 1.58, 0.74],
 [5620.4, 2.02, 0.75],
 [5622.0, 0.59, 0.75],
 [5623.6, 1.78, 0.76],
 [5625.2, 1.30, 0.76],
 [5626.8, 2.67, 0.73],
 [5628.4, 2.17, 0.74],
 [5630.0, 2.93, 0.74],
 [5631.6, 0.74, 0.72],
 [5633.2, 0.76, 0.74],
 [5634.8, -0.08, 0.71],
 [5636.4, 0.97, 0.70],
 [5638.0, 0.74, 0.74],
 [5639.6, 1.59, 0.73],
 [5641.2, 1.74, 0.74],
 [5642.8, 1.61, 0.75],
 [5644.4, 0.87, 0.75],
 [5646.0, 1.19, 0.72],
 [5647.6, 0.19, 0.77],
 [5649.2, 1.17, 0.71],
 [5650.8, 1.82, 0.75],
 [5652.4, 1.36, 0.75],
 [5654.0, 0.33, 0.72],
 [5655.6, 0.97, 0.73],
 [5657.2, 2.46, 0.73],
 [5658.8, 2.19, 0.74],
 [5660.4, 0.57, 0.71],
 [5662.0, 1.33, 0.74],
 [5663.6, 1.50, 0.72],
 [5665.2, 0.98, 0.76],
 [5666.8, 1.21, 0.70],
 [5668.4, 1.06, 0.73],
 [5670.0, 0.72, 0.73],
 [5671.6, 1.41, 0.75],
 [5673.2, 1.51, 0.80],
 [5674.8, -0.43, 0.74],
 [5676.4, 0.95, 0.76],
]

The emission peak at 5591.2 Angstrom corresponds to [O III] 5007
